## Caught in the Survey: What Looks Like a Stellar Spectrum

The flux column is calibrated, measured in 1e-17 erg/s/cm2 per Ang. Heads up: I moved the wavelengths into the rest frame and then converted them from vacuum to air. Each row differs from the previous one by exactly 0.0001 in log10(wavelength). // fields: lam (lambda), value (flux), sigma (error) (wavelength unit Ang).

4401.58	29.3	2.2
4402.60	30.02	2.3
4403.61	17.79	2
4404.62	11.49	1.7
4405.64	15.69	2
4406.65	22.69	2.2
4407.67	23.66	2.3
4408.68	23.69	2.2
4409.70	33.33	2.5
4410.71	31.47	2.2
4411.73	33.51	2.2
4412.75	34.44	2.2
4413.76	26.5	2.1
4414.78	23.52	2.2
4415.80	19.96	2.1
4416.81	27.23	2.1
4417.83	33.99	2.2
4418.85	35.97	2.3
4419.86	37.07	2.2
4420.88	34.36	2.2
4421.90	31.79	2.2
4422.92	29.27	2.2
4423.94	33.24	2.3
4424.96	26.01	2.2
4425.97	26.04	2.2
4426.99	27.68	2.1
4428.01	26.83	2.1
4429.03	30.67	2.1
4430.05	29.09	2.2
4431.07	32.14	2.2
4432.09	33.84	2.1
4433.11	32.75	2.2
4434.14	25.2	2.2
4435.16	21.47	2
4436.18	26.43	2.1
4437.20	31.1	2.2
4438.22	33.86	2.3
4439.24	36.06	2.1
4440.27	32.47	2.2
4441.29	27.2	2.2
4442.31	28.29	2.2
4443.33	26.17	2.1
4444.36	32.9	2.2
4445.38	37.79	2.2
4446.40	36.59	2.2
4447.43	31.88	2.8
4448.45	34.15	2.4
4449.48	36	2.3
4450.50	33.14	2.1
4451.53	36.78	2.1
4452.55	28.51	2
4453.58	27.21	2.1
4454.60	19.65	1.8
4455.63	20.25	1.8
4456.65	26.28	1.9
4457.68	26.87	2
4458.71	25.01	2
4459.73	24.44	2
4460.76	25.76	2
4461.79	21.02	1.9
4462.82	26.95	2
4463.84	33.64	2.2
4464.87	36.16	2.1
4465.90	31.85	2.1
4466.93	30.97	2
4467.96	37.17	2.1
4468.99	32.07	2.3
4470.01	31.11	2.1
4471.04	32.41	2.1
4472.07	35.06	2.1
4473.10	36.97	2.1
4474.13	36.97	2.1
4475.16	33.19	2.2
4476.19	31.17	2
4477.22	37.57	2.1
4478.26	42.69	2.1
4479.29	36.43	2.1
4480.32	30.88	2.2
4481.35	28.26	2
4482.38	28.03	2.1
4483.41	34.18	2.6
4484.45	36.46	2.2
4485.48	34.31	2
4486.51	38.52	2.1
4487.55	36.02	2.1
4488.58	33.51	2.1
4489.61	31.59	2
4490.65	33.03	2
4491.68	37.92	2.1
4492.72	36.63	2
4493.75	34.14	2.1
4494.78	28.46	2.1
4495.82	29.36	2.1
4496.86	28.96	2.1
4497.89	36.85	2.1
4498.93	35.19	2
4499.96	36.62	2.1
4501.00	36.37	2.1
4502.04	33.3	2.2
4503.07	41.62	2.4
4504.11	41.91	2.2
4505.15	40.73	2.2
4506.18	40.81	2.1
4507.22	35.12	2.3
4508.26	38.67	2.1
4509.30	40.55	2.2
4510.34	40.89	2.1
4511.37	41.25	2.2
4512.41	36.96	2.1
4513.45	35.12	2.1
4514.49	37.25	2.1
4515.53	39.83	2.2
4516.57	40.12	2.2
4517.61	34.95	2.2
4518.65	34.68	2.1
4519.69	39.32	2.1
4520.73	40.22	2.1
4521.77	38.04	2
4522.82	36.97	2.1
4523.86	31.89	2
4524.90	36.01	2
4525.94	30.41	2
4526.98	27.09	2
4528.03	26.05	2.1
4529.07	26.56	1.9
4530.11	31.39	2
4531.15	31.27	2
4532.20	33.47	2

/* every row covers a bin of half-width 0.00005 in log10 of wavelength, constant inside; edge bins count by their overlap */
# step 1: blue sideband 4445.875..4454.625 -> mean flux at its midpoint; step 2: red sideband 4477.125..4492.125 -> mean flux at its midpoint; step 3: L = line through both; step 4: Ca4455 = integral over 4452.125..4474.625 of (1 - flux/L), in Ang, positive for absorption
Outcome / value 2.6 Ang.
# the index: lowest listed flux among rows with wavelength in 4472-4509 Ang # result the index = 28.03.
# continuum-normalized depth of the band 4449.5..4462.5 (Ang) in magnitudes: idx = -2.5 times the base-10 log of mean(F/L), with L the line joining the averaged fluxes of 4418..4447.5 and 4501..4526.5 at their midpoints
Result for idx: 0.23 mag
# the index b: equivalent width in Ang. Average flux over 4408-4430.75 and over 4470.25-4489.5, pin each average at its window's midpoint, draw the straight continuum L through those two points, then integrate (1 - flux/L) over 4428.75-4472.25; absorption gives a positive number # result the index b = 2.72 Ang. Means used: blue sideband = 29.8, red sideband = 34.5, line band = 30.2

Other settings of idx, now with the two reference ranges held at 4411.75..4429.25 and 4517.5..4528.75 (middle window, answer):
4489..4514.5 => -0.10 mag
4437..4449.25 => -0.06 mag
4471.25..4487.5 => -0.08 mag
